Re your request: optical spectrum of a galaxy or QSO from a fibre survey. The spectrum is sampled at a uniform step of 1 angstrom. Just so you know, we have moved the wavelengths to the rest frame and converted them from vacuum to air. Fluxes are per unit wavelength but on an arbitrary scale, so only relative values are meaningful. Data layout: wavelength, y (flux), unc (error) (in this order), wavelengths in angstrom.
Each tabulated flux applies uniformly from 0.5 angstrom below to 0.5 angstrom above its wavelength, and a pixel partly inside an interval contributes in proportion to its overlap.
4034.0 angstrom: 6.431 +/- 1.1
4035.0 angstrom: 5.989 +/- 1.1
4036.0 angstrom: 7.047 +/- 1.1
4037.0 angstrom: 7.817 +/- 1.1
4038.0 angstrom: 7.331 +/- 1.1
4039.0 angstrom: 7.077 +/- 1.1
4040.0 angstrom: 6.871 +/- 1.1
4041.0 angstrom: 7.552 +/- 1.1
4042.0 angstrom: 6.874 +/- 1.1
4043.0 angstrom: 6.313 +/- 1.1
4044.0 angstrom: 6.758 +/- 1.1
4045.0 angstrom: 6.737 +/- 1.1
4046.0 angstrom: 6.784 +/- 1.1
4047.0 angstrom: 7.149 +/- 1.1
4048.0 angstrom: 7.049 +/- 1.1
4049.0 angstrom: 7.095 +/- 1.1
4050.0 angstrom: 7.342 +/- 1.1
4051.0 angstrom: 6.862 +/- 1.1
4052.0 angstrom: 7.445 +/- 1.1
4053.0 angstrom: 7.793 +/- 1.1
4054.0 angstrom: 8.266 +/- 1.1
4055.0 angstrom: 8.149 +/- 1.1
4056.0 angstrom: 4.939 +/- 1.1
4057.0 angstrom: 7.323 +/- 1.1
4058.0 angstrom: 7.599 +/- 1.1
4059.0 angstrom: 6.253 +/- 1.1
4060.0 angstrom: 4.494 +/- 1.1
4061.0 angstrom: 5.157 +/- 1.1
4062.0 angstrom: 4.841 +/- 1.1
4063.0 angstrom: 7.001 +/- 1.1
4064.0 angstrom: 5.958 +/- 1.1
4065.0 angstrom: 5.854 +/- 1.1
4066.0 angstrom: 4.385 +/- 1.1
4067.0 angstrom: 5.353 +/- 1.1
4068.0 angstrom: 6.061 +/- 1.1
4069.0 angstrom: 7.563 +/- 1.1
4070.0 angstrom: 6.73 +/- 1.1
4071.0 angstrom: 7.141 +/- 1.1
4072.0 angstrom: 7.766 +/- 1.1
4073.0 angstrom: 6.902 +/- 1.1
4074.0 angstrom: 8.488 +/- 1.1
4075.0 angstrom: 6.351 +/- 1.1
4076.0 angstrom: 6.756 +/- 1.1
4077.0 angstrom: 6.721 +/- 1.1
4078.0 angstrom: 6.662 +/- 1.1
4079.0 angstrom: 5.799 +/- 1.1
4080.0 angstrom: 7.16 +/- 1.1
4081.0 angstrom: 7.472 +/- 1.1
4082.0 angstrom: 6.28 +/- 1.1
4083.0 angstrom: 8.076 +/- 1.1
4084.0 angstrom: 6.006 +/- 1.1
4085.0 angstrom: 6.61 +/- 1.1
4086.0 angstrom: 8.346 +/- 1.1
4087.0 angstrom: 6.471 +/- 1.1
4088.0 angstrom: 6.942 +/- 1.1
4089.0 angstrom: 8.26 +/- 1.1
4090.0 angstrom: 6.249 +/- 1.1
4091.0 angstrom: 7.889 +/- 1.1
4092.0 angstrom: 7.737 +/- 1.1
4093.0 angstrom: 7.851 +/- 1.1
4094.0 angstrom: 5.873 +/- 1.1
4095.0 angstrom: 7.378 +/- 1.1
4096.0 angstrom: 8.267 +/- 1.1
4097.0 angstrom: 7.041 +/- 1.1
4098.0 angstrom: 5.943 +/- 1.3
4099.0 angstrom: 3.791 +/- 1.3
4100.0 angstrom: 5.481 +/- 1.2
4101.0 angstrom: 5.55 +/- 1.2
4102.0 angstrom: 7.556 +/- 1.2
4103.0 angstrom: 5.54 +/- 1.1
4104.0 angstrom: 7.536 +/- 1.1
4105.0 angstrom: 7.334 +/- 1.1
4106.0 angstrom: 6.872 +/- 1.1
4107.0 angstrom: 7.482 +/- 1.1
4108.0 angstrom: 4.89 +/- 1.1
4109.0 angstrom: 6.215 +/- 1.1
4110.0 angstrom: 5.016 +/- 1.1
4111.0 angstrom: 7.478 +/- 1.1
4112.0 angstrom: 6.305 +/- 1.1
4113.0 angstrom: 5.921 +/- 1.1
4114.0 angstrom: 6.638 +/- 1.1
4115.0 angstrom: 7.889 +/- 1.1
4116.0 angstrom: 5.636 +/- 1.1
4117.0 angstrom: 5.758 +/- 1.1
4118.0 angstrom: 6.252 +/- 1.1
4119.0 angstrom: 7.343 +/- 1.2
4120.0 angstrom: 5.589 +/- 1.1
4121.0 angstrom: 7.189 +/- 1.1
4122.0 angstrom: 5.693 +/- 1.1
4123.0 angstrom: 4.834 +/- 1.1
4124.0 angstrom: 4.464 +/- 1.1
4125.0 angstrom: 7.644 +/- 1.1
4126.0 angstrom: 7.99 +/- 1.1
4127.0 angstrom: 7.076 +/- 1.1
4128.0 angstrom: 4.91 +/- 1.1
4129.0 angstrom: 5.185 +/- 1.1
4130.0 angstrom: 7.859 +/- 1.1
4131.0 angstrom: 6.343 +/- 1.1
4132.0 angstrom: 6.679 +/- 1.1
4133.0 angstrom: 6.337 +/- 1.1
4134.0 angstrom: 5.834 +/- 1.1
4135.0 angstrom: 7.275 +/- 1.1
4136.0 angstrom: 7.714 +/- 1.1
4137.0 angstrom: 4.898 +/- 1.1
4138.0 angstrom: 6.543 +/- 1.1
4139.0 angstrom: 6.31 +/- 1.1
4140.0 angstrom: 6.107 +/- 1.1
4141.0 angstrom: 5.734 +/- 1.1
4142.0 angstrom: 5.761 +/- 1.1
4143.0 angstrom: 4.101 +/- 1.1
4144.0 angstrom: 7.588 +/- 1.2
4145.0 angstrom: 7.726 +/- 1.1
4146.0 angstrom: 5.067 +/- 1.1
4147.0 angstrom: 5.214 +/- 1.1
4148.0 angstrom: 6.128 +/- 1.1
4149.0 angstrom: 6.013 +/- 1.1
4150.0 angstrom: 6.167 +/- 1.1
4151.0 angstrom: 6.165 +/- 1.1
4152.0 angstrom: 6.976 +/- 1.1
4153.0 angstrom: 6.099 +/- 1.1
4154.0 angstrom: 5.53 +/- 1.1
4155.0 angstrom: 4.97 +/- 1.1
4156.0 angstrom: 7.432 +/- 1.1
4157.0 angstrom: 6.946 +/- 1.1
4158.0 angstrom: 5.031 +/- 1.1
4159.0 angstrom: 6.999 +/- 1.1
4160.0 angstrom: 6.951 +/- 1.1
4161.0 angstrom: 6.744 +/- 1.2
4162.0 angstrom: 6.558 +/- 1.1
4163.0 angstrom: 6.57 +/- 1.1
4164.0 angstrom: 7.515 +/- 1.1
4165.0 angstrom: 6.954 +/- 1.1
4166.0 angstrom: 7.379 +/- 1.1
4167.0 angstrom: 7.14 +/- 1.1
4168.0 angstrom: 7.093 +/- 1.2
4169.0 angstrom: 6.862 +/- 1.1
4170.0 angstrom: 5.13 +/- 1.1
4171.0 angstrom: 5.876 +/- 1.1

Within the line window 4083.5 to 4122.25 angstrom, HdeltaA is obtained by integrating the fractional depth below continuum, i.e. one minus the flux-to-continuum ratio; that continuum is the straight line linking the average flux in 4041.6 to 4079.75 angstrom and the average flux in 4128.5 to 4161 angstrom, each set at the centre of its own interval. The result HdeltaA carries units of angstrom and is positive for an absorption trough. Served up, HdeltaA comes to -1.0 angstrom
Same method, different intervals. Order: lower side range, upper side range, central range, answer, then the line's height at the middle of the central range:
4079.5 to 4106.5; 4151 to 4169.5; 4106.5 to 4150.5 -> 3.3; 6.75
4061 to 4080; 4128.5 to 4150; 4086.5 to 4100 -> -1.0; 6.37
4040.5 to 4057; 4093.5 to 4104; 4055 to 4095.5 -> -0.2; 6.67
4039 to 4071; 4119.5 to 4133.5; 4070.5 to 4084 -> -1.0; 6.51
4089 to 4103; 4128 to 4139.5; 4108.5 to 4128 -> 0.5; 6.51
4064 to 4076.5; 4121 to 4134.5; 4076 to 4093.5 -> -1.6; 6.5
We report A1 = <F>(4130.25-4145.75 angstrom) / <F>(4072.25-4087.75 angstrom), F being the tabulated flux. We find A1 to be 0.9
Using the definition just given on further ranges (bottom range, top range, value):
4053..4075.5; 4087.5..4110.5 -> 1.02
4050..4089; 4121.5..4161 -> 0.93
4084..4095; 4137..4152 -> 0.84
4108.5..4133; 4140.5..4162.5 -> 0.98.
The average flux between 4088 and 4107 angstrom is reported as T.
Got 6.81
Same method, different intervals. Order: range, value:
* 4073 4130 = 6.62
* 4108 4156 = 6.22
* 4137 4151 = 6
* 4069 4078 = 7.11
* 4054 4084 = 6.55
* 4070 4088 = 6.99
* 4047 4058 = 7.24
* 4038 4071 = 6.63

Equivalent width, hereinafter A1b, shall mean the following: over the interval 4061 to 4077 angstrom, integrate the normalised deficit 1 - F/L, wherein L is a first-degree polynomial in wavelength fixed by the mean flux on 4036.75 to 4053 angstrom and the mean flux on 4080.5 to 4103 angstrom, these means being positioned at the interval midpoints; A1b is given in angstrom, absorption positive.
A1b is 1.2 angstrom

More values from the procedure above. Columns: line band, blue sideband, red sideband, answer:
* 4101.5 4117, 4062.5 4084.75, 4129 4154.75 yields -0.24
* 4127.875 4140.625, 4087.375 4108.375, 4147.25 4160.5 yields 0.15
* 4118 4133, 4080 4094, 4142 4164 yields 0.69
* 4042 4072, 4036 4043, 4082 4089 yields 2.33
